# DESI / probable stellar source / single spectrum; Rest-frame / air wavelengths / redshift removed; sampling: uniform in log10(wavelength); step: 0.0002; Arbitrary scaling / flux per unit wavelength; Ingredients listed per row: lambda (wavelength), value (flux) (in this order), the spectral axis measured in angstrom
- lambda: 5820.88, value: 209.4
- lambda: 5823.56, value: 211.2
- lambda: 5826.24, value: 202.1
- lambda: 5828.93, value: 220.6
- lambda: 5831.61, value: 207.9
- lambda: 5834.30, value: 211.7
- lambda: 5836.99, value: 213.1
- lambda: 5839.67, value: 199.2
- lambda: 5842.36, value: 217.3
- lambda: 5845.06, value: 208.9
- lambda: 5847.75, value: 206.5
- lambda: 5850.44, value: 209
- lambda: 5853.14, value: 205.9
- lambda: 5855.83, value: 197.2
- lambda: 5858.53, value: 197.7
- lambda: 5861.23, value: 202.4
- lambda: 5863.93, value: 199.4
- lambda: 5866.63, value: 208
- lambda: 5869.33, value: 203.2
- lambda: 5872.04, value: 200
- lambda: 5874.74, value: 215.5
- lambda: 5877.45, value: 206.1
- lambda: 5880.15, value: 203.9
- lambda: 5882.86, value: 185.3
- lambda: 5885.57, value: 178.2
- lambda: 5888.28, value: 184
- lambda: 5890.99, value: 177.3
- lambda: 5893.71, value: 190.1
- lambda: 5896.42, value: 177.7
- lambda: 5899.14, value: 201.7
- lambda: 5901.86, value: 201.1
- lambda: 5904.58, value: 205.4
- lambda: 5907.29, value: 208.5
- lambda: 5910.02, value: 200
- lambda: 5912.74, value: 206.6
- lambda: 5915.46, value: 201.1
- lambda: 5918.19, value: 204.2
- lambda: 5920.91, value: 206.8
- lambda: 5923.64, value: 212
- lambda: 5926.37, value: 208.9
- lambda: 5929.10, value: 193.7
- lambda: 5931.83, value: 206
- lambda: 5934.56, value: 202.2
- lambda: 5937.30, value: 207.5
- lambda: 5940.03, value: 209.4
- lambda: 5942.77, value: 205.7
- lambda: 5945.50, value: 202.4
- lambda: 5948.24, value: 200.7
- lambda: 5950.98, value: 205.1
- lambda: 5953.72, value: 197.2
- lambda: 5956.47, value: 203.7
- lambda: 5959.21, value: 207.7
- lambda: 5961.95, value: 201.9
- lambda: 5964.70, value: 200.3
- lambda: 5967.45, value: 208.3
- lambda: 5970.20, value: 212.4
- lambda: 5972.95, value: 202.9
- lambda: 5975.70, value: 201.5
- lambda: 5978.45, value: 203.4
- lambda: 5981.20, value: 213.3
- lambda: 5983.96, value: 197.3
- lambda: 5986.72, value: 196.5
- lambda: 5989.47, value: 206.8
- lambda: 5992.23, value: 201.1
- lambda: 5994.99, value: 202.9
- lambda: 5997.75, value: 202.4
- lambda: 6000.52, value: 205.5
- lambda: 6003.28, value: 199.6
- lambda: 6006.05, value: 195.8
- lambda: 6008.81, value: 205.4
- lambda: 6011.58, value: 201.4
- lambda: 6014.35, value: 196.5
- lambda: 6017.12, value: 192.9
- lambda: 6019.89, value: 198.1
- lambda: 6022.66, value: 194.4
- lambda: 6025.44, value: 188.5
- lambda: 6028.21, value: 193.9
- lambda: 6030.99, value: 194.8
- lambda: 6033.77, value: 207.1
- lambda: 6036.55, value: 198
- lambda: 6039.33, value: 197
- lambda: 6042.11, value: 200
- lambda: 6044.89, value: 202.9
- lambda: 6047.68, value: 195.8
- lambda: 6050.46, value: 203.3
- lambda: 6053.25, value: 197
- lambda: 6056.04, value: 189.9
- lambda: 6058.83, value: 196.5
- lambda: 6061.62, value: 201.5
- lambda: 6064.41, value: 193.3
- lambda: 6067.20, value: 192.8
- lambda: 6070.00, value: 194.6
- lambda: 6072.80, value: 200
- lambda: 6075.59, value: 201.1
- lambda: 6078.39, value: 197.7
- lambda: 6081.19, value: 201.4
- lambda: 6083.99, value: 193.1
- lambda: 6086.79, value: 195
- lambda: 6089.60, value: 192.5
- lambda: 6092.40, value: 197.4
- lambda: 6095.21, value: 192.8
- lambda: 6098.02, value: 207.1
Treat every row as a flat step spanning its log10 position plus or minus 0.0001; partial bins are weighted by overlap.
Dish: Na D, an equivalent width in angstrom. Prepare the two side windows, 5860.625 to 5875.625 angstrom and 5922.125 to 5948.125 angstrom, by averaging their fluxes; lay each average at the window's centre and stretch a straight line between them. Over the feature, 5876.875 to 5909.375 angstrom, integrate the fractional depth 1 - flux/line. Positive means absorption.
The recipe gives 1.8 angstrom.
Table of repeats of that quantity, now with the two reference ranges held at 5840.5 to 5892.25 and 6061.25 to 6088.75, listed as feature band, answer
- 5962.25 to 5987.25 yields -0.71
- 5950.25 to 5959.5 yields -0.19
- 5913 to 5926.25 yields -0.46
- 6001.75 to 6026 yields 0.06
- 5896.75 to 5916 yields -0.25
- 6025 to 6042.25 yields 0.02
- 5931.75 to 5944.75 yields -0.45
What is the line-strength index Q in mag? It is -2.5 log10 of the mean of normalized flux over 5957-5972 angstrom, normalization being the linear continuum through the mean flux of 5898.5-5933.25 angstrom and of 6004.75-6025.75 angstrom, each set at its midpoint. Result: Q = -0.03 mag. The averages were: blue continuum 204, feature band 206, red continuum 197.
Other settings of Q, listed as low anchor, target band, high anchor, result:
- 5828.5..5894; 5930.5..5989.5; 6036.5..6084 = -0.023 mag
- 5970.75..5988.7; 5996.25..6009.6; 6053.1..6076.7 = -0.002 mag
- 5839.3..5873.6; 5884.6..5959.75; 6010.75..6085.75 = 0.009 mag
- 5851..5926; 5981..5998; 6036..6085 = -0.021 mag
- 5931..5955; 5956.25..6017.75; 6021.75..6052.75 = -0.008 mag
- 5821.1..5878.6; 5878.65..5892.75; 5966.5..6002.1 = 0.111 mag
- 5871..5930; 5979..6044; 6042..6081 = -0.009 mag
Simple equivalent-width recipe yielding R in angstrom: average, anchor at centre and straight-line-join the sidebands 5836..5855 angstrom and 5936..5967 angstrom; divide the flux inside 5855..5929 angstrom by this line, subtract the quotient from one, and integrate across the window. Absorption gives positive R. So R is 2.5 angstrom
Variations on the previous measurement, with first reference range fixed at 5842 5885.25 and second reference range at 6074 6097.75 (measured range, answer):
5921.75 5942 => -0.45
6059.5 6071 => 0.11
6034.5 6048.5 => -0.08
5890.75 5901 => 0.70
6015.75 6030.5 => 0.38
